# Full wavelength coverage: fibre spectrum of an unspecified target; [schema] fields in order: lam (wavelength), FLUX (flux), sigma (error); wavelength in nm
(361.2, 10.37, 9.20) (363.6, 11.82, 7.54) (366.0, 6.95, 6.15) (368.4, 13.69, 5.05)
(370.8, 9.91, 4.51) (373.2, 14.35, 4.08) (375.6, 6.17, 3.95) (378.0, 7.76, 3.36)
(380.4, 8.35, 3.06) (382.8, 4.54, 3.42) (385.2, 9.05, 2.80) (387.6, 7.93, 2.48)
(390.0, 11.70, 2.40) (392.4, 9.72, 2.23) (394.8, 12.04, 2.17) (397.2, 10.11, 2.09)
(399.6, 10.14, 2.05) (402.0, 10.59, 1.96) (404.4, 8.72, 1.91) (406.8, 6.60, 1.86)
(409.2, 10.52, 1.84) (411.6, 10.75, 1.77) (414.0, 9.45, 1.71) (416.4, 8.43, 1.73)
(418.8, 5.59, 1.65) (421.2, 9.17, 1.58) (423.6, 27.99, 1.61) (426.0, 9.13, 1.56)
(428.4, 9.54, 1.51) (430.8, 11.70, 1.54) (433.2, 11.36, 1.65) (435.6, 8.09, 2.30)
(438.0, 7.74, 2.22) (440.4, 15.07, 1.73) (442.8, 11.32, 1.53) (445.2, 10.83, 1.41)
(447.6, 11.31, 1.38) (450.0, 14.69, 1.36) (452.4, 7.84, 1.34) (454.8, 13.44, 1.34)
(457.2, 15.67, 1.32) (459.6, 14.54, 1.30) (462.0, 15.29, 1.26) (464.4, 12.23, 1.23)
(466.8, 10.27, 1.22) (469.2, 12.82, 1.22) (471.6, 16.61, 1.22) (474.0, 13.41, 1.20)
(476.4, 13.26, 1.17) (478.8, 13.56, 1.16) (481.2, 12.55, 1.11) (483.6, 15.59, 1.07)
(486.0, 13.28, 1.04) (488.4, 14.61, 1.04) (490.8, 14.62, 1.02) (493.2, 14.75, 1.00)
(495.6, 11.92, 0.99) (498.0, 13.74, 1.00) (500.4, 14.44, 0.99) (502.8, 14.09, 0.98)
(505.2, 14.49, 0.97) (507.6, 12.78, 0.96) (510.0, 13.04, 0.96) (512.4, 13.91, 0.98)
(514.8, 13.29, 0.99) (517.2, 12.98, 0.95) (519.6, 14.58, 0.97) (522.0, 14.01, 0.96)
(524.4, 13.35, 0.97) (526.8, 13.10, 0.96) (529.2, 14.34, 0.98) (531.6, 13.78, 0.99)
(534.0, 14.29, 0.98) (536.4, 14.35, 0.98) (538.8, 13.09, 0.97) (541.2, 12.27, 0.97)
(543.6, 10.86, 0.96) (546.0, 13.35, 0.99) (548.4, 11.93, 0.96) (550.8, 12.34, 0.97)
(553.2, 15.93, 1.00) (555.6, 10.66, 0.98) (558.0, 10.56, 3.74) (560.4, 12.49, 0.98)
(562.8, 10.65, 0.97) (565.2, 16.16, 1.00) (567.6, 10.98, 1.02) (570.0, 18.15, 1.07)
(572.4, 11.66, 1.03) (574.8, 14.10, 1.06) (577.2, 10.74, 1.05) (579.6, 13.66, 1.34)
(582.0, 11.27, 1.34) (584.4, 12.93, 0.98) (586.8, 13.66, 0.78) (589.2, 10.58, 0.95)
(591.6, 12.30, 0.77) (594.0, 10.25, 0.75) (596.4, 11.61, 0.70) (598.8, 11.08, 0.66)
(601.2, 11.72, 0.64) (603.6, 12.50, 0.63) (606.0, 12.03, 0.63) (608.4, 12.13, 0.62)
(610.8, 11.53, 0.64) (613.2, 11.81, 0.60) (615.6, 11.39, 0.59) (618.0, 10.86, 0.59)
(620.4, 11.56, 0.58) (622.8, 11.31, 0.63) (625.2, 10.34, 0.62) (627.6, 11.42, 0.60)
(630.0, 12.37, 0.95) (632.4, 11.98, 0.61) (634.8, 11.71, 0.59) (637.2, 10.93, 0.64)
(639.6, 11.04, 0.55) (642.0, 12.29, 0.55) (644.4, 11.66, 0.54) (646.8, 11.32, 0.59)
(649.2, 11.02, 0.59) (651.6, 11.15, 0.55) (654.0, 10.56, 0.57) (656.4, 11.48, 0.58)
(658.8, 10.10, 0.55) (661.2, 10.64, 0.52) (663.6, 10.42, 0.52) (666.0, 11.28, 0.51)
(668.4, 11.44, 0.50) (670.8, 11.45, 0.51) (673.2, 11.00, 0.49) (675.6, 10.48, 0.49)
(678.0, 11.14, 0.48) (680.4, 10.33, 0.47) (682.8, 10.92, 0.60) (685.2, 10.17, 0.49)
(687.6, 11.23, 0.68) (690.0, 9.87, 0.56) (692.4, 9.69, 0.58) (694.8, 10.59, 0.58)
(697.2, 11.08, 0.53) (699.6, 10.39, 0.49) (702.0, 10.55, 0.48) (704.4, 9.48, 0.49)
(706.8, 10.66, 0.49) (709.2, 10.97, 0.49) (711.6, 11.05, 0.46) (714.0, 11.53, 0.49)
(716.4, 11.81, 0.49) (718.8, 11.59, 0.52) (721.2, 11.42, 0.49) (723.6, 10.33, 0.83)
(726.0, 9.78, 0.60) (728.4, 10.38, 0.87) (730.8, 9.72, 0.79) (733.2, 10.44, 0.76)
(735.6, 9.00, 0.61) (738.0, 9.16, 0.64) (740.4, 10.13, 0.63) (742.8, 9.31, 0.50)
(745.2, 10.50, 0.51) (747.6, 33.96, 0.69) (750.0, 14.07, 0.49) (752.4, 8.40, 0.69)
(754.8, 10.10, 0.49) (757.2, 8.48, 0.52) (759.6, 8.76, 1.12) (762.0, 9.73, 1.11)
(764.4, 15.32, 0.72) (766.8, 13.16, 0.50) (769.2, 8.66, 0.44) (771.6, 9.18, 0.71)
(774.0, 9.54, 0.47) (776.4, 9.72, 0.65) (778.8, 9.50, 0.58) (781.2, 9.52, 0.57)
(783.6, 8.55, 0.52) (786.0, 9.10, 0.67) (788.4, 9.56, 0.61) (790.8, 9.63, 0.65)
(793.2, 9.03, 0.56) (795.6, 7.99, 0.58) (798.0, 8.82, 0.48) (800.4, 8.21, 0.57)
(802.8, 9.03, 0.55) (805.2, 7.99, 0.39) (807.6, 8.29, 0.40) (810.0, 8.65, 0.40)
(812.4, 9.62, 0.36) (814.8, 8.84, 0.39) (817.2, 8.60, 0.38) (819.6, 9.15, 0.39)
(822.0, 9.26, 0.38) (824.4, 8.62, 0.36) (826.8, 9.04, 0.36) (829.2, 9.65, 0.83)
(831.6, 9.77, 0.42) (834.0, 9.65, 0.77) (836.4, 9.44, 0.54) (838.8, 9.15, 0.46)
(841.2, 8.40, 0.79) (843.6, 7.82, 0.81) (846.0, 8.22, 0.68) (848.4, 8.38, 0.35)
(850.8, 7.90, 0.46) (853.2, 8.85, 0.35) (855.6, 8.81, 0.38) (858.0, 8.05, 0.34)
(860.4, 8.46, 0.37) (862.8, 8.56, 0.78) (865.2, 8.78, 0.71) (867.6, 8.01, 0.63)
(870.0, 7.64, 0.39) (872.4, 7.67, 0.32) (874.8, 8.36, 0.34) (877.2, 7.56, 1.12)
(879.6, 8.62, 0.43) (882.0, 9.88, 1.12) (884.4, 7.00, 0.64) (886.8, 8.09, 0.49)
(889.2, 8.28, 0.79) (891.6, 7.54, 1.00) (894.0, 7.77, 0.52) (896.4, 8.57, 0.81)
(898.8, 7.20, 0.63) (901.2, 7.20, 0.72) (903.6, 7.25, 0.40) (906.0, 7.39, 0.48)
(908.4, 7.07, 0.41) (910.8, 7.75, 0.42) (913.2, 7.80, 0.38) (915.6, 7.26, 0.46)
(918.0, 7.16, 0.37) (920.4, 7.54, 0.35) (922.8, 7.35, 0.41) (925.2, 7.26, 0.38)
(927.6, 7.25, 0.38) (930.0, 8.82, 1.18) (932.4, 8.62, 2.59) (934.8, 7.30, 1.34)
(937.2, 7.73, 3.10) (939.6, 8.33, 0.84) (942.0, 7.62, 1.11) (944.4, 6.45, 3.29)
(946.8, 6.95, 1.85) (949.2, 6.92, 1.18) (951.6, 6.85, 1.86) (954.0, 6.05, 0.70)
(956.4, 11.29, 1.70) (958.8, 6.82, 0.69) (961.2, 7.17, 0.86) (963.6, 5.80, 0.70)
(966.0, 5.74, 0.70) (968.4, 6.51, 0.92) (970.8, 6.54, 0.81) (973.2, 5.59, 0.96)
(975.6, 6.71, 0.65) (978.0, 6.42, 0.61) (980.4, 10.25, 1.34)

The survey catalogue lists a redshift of 0.138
